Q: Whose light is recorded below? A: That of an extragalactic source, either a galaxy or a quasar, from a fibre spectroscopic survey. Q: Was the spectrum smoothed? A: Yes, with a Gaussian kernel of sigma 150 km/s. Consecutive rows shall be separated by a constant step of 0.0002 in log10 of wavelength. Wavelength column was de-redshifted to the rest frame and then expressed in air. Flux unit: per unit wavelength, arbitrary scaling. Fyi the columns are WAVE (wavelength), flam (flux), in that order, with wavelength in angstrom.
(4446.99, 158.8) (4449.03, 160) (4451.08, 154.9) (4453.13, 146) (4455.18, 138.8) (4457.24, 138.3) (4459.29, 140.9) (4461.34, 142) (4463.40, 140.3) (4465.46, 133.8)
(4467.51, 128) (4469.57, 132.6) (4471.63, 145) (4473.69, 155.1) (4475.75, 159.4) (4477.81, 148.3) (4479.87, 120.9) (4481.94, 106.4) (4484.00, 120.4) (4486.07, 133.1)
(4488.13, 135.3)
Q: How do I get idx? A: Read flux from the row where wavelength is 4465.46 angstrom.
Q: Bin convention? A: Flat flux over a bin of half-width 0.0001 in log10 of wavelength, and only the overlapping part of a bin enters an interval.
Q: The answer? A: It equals 133.8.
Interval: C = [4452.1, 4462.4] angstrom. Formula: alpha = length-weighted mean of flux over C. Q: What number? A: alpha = 141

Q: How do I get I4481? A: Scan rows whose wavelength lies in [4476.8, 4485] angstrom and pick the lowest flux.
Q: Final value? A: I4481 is 106.4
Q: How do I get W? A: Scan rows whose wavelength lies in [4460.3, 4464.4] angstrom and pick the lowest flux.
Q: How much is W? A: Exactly 140.3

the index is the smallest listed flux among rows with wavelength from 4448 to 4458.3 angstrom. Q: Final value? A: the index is 138.3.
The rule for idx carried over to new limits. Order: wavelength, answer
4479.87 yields 120.9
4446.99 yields 158.8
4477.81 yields 148.3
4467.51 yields 128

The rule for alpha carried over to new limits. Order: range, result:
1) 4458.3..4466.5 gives 139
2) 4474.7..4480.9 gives 143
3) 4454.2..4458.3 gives 138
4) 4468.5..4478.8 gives 148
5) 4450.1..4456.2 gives 147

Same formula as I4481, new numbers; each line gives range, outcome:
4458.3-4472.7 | 128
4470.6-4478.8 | 145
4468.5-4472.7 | 132.6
